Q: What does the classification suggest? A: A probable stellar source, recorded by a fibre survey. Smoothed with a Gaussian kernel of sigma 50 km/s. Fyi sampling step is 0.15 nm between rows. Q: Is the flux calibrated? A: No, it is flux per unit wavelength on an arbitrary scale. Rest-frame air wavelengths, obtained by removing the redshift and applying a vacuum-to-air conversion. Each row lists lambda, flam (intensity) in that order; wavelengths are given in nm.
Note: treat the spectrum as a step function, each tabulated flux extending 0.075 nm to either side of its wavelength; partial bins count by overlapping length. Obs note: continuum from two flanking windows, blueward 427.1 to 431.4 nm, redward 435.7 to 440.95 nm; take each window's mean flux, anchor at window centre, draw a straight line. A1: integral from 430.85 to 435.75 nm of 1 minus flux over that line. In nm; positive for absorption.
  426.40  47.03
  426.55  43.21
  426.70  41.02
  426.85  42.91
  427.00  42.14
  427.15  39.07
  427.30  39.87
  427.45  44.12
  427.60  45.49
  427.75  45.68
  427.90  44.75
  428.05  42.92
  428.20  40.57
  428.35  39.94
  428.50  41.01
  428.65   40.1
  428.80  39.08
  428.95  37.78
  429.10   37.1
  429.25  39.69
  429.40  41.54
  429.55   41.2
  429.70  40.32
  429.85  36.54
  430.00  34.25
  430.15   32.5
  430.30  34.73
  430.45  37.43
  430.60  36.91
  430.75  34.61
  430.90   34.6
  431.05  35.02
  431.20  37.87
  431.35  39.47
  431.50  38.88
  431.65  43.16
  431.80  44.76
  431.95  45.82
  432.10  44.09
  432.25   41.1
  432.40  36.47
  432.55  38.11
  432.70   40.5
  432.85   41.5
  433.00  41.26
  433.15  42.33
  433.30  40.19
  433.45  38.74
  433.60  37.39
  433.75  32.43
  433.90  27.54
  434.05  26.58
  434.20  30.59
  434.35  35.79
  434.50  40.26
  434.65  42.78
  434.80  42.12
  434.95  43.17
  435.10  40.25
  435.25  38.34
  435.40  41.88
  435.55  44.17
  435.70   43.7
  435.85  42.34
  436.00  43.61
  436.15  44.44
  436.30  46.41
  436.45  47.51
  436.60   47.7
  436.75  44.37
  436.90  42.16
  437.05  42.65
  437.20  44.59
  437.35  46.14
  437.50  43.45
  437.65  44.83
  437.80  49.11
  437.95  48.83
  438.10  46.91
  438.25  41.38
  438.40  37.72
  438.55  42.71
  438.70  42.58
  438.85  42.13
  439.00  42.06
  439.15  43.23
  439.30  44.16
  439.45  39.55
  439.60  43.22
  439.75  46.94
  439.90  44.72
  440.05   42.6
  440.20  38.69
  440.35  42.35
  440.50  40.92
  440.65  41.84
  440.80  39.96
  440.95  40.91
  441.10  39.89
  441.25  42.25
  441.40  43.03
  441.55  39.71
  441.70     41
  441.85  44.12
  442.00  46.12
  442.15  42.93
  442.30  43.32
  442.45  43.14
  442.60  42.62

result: 0.23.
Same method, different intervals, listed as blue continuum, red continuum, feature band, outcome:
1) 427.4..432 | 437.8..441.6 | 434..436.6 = 0.00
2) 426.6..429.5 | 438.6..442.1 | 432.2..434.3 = 0.25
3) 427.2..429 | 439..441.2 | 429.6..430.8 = 0.17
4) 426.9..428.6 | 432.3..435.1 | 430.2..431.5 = 0.11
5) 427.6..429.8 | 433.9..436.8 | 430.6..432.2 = 0.05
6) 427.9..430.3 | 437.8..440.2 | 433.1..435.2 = 0.21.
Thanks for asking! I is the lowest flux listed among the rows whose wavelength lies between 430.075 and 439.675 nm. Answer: 26.58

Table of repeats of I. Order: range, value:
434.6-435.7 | 38.34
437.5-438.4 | 37.72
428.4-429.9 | 36.54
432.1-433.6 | 36.47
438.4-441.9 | 38.69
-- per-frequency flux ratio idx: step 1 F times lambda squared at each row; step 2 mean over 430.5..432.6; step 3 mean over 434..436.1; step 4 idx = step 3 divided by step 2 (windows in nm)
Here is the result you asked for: 1.03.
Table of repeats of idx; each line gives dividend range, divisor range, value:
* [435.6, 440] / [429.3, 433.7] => 1.16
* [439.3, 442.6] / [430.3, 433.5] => 1.11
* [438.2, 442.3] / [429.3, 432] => 1.15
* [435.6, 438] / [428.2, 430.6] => 1.22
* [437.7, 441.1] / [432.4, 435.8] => 1.14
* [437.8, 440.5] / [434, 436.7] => 1.06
